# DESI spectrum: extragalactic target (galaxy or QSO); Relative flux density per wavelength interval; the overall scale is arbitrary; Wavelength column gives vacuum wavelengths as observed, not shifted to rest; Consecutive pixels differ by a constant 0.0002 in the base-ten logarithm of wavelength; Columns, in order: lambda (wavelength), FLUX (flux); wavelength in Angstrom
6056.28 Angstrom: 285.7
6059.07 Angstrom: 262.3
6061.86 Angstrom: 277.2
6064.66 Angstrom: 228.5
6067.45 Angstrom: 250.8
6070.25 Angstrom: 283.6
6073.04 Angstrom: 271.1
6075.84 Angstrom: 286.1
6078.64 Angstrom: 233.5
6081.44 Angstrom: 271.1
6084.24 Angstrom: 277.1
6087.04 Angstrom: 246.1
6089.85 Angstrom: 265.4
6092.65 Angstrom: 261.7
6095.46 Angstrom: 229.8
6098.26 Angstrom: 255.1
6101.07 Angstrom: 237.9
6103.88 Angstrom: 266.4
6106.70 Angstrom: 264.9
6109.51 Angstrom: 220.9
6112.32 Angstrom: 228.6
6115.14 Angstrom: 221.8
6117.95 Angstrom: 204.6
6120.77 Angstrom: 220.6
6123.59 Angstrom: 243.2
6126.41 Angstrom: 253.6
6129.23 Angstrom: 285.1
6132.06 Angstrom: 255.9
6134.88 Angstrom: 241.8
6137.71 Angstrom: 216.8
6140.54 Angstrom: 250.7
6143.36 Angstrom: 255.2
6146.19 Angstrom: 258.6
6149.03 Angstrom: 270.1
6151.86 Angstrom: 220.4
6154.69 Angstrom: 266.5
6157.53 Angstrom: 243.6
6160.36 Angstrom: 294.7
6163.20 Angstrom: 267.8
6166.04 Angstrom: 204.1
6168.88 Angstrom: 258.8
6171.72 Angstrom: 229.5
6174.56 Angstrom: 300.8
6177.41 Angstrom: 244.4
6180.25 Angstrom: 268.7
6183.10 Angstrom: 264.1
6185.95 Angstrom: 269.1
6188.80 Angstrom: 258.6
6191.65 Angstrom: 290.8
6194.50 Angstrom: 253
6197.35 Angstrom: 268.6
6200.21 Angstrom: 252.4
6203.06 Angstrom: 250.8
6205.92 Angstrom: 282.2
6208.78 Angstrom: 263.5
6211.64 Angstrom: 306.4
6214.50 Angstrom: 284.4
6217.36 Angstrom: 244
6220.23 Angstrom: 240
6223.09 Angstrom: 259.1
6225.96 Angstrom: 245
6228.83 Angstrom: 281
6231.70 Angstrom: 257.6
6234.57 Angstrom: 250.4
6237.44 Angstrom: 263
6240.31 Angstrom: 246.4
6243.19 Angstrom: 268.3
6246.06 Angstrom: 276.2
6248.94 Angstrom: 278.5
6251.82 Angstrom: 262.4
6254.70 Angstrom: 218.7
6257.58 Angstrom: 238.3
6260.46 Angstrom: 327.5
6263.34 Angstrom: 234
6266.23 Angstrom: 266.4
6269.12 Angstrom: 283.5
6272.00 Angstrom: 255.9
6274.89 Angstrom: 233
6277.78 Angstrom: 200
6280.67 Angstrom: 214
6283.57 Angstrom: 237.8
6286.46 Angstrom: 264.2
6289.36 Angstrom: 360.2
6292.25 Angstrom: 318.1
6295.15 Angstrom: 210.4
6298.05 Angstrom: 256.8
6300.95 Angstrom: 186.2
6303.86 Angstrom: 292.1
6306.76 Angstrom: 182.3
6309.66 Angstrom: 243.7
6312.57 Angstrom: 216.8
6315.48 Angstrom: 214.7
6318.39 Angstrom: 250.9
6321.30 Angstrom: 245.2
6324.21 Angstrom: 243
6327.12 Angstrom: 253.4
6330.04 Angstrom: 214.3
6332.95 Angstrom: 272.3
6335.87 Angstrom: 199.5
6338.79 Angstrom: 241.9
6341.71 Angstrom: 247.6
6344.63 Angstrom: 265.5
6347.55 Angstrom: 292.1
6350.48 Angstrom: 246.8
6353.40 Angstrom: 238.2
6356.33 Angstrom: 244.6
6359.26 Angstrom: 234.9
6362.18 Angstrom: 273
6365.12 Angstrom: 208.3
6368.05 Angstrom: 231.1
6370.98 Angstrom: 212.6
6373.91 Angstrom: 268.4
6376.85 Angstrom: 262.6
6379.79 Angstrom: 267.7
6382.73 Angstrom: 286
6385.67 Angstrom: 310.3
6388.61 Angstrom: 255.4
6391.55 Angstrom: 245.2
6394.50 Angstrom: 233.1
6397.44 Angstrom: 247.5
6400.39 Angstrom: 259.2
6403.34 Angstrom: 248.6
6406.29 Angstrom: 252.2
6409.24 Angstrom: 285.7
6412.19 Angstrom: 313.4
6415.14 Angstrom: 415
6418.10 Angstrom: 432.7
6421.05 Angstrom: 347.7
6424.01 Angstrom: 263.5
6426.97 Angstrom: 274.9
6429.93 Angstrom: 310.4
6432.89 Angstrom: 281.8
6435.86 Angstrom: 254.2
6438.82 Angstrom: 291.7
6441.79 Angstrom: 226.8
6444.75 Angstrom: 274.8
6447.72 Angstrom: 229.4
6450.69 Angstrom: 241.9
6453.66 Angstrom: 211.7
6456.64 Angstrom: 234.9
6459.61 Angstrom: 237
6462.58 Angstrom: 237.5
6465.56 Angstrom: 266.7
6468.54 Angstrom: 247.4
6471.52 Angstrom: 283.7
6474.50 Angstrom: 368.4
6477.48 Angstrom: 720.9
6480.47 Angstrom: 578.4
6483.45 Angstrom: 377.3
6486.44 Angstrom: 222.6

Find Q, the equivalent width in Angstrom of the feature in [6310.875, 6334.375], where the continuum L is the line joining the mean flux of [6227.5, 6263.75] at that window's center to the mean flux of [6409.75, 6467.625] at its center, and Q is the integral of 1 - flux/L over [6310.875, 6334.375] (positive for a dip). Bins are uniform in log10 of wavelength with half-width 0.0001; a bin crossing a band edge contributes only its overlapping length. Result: 2.71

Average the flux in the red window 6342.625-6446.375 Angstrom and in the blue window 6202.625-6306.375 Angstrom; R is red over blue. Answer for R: 1.05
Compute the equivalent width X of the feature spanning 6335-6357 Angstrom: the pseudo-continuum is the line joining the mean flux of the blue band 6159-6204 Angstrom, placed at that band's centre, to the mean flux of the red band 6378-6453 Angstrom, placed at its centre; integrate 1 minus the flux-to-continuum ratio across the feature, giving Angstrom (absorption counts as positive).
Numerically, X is 2.1 Angstrom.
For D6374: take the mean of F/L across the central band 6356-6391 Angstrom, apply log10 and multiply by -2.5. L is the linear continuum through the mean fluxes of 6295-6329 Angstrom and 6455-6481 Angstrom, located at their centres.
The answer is 0.092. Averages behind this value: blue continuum 234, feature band 255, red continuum 344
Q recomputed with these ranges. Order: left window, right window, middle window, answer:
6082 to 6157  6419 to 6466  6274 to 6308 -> 1.2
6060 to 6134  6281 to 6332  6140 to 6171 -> -0.4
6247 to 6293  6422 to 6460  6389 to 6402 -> 0.6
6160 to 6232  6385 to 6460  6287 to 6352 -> 5.3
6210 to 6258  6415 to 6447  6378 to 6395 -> 1.3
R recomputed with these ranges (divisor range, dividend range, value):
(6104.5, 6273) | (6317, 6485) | 1.09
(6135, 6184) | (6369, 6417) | 1.08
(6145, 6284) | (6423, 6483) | 1.18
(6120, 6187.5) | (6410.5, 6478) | 1.17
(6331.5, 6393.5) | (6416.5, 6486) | 1.23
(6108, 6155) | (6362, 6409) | 1.05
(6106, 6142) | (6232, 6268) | 1.09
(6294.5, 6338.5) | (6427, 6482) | 1.31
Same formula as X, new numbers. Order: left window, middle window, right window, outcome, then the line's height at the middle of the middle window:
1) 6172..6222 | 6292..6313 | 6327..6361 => 1.4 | 252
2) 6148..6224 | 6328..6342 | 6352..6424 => 1.8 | 271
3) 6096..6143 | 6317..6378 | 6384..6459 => 5.4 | 269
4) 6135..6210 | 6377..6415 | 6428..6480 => 2.0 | 287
